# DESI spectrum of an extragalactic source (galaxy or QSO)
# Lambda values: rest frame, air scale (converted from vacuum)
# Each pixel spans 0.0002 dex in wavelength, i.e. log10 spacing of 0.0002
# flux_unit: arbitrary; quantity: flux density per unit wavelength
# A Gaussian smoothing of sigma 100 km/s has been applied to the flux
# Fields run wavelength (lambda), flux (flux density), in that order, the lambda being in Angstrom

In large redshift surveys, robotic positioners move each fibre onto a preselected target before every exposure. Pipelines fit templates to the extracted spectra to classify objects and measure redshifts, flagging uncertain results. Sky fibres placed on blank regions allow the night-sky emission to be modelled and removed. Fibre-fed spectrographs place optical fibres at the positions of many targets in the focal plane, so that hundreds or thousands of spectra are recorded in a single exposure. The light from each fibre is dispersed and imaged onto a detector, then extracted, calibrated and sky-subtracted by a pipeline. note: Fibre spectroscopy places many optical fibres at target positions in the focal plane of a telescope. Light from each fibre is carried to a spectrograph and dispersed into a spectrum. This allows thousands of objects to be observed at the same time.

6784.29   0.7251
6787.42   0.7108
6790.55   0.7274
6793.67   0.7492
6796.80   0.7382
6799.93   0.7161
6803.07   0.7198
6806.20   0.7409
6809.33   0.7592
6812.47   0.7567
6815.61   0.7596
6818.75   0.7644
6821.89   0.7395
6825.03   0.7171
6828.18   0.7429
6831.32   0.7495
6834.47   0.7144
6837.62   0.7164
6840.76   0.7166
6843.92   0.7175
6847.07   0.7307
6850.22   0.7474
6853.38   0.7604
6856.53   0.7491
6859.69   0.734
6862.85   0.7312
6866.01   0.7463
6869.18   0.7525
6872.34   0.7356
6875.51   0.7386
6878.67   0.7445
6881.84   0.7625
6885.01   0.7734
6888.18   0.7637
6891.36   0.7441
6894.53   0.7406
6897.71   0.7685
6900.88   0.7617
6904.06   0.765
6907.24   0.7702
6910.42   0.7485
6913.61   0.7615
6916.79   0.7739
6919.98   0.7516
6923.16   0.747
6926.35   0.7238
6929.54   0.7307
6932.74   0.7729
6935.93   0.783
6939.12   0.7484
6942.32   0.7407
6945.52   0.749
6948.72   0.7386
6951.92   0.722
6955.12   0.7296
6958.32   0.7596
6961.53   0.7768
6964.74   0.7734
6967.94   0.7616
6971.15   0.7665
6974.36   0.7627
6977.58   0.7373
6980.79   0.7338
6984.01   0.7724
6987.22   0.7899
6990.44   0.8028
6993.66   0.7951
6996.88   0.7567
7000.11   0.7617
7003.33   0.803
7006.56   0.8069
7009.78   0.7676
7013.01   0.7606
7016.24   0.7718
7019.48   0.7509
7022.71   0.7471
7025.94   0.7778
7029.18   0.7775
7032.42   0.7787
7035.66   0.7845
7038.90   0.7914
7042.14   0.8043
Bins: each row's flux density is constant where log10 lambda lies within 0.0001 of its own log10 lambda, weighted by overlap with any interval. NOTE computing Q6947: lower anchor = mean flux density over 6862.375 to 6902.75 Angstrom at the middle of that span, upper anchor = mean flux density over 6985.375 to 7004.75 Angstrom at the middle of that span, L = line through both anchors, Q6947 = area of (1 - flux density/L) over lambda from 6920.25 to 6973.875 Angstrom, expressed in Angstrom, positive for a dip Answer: 1.3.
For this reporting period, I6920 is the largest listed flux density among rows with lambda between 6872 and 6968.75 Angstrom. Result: 0.783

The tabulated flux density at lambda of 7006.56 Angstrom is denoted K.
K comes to 0.8069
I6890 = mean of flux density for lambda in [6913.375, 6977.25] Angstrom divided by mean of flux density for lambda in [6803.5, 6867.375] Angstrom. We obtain 1.0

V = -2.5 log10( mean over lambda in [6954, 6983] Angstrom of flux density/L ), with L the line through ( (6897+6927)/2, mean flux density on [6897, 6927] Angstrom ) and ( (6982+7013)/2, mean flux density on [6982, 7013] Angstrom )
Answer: 0.03 mag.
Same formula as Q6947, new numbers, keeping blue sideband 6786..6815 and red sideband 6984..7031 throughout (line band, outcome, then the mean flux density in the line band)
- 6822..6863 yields 0.6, 0.733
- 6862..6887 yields 0.1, 0.749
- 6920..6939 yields 0.2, 0.752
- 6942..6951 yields 0.3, 0.741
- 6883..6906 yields -0.2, 0.76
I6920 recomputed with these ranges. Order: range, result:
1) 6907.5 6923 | 0.7739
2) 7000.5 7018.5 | 0.8069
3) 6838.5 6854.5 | 0.7604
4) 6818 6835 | 0.7644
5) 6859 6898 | 0.7734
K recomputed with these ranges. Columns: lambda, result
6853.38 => 0.7604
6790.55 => 0.7274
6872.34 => 0.7356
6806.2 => 0.7409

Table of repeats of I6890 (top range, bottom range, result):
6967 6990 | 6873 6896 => 1.01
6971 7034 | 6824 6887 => 1.04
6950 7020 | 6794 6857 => 1.04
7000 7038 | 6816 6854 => 1.05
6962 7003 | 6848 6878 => 1.03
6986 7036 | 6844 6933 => 1.04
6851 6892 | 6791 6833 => 1.01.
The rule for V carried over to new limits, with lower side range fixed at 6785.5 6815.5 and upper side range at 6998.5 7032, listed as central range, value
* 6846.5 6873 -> 0.004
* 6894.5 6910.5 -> -0.012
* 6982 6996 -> -0.026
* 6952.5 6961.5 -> 0.022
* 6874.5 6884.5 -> -0.004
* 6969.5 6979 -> 0.015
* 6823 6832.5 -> 0.007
